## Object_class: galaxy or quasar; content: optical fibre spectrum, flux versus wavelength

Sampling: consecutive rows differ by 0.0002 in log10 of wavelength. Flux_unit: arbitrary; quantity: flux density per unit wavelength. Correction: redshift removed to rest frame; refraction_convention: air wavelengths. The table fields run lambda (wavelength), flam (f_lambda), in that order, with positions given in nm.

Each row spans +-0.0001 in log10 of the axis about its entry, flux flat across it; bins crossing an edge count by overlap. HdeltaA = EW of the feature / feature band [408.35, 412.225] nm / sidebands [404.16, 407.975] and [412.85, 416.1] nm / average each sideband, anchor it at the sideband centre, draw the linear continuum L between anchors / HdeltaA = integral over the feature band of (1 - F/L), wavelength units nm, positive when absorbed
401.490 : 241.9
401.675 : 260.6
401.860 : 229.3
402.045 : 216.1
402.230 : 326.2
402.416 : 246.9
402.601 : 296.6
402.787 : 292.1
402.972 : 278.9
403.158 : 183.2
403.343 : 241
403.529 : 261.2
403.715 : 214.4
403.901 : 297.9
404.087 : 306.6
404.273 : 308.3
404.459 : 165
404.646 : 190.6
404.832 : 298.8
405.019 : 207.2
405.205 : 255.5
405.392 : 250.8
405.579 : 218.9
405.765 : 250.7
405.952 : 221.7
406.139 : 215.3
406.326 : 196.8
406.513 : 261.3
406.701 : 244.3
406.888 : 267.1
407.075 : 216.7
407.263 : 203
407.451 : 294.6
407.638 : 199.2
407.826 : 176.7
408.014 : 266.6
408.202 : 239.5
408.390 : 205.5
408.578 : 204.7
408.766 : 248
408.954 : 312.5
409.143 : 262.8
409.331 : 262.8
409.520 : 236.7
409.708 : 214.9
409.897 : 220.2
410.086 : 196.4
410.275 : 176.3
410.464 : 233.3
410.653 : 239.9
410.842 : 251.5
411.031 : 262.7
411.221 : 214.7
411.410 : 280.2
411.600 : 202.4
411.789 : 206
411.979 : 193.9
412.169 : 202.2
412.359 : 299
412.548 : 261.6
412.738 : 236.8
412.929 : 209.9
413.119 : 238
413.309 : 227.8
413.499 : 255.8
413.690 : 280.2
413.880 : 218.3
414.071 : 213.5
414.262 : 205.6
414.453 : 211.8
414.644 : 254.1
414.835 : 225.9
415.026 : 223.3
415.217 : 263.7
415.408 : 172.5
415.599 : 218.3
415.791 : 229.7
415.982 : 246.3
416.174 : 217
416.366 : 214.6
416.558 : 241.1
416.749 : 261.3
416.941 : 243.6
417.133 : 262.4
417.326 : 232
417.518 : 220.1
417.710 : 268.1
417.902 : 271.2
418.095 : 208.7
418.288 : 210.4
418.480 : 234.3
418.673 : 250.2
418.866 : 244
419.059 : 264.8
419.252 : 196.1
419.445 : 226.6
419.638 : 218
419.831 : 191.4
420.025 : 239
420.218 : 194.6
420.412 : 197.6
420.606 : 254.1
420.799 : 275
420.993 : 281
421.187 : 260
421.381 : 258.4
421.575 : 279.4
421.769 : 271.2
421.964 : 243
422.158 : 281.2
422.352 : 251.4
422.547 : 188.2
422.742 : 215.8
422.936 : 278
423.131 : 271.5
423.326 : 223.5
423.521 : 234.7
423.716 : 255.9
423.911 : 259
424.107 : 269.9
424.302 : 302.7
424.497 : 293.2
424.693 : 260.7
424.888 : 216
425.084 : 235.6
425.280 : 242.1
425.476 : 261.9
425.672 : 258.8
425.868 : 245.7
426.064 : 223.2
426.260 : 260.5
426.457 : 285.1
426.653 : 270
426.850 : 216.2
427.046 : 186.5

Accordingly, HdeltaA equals 0.01 nm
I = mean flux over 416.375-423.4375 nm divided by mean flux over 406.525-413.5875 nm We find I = 1.03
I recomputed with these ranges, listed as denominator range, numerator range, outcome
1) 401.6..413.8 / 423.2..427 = 1.05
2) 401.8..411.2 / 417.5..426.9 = 1.02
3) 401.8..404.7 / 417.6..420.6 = 0.90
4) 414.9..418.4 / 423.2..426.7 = 1.09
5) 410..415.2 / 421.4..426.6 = 1.10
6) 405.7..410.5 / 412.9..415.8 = 0.99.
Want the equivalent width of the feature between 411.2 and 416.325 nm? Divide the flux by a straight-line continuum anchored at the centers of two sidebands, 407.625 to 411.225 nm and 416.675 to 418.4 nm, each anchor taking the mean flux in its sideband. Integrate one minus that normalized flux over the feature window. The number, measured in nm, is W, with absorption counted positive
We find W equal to 0.16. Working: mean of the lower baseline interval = 232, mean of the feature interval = 230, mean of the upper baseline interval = 242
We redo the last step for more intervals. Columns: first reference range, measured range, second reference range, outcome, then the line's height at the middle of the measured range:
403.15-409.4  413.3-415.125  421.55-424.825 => 0.119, 248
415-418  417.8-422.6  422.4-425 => 0.084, 244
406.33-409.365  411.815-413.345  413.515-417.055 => 0.009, 234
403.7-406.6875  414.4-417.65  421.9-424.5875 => 0.228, 250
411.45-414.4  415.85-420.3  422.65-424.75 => 0.216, 245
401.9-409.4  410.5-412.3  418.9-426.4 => 0.117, 246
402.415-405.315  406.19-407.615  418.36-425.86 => 0.080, 252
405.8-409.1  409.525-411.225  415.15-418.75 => 0.073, 235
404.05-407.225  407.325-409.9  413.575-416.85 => -0.043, 235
